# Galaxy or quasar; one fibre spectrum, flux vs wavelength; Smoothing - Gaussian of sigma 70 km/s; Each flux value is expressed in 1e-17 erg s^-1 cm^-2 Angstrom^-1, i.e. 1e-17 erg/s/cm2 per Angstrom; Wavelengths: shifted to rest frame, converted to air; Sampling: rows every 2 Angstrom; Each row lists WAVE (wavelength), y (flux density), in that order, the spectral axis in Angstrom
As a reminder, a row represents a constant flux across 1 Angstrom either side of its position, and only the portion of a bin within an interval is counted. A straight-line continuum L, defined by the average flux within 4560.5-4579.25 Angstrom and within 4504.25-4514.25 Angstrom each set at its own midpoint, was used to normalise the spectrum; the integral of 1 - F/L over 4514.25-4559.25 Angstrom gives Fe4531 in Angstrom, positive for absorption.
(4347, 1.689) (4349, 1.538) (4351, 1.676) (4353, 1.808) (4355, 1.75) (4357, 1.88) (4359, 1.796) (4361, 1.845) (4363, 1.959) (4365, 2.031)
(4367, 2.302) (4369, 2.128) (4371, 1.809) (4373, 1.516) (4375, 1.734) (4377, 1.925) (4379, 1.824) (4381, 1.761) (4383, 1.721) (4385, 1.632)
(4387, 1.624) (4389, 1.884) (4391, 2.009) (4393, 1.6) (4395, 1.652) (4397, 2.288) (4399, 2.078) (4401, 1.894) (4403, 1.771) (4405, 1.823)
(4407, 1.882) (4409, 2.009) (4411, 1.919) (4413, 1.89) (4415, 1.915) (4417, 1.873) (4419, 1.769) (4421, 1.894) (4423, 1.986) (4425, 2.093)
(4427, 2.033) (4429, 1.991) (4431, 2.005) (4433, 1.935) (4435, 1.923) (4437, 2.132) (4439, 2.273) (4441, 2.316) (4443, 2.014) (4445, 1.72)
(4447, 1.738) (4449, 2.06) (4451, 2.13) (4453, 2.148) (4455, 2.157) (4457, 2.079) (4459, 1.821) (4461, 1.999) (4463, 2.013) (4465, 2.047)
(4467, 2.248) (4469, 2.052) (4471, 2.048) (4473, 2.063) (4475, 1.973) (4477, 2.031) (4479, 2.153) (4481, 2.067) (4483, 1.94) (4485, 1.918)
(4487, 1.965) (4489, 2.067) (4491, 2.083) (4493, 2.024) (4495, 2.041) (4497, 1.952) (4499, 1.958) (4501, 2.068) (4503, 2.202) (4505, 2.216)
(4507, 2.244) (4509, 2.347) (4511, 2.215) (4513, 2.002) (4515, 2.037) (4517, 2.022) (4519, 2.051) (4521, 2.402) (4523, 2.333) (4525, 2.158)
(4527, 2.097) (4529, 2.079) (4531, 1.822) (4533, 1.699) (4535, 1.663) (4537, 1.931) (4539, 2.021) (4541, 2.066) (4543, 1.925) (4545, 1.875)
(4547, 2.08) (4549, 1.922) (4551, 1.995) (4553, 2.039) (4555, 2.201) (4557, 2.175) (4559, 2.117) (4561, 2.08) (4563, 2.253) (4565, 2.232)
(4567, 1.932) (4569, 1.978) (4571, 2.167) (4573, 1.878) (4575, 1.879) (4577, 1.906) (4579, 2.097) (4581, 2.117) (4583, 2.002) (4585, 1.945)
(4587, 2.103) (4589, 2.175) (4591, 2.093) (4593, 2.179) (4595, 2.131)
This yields 2.0 Angstrom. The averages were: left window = 2.2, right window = 2.04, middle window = 2.03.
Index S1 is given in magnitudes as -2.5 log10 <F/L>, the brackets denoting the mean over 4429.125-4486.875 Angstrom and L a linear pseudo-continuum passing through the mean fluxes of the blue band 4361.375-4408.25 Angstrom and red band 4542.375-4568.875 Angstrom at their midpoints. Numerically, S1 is -0.05 mag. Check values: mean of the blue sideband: 1.86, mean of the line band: 2.03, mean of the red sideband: 2.06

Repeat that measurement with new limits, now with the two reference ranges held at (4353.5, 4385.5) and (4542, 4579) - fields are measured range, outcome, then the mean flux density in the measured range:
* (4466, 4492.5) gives -0.05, 2.05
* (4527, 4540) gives 0.07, 1.89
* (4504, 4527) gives -0.10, 2.18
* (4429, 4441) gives -0.08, 2.07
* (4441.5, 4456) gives -0.04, 2.01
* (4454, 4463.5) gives -0.04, 2.01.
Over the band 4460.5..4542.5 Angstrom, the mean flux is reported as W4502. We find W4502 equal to 2.06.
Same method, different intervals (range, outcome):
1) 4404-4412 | 1.91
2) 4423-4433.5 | 2.01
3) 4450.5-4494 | 2.05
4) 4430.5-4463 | 2.03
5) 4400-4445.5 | 1.96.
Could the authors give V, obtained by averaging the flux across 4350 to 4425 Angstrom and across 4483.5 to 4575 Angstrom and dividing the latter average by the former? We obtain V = 1.10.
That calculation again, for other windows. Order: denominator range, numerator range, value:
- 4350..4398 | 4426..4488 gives 1.10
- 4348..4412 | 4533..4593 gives 1.10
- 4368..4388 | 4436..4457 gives 1.17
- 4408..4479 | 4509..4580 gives 1.02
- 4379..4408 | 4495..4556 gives 1.12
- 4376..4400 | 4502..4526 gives 1.19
